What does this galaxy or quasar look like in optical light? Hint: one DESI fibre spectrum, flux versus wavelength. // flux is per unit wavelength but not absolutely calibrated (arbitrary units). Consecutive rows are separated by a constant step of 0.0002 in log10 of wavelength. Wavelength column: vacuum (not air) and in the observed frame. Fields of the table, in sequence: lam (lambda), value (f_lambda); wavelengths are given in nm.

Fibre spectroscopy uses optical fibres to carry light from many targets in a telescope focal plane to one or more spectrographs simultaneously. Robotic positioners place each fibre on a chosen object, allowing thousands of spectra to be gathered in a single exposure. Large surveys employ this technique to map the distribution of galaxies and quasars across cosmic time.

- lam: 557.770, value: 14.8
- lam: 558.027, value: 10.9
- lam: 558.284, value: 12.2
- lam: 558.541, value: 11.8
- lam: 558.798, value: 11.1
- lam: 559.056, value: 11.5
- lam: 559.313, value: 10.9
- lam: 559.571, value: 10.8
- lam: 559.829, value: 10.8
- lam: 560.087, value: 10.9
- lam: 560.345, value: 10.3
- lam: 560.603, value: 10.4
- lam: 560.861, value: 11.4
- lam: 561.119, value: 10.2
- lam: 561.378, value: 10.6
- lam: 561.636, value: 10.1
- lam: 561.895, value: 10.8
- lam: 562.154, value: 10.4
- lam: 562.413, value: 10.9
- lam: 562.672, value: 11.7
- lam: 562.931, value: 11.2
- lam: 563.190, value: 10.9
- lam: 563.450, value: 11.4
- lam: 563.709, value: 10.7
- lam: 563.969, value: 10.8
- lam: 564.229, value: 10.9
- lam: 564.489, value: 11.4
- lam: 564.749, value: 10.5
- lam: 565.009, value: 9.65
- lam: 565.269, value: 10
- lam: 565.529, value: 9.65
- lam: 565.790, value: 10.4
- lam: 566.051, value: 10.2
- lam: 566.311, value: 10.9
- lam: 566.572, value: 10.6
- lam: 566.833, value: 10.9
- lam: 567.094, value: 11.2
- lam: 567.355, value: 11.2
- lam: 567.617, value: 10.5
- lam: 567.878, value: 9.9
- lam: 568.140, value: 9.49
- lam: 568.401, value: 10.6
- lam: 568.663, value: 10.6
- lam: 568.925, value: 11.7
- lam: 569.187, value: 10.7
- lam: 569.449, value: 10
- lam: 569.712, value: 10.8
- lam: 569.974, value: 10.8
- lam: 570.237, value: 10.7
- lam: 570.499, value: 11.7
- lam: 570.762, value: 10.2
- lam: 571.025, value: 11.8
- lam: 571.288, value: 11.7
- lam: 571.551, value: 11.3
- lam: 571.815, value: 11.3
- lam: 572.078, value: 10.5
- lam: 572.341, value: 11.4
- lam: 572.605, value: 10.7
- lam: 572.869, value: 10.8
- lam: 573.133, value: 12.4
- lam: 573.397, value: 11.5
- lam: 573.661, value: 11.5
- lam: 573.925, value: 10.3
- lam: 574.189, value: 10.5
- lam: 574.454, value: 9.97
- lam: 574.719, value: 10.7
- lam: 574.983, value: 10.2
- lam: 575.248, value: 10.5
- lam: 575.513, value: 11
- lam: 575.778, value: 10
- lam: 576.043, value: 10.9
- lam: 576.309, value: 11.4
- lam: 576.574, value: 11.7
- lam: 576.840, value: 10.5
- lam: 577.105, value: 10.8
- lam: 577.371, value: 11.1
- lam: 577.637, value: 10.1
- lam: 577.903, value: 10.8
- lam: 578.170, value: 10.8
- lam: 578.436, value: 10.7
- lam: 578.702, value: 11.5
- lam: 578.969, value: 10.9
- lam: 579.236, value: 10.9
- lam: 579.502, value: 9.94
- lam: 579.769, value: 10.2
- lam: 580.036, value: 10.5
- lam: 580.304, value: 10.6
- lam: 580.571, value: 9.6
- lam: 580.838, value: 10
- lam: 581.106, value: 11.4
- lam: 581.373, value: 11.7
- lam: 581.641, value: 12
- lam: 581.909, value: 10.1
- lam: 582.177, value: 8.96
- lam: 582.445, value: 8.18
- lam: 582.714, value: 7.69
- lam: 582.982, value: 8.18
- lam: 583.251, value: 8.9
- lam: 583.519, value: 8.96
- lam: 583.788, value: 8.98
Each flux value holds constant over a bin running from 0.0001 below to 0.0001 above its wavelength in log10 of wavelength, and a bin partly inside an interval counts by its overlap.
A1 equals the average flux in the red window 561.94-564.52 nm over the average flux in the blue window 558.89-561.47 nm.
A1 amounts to 1.02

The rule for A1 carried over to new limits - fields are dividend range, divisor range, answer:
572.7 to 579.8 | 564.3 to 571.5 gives 1.01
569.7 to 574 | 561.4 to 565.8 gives 1.05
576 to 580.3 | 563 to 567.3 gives 1.01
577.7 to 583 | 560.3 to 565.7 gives 0.96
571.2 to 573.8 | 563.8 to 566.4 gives 1.08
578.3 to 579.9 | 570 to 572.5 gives 0.96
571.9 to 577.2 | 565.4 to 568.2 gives 1.04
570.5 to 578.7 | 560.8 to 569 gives 1.03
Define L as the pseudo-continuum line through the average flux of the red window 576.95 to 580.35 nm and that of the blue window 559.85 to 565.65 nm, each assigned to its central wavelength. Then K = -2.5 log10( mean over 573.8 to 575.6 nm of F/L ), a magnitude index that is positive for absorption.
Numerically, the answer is 0.02 mag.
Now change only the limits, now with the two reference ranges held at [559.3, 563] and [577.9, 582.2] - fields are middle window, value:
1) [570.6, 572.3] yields -0.05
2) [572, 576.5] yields -0.02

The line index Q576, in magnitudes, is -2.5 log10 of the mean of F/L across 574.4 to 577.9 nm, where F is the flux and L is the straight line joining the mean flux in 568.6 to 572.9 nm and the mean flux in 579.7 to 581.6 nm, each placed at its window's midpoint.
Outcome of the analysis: 0.01 mag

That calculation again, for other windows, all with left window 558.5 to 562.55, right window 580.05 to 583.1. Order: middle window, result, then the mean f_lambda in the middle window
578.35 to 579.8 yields -0.077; 10.7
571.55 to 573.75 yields -0.100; 11.3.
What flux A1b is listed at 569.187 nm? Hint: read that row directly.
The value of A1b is 10.7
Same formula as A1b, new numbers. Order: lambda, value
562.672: 11.7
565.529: 9.65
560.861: 11.4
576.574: 11.7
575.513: 11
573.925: 10.3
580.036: 10.5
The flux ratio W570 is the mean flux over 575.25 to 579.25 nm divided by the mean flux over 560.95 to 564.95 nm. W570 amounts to 1.00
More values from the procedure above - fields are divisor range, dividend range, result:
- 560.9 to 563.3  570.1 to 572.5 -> 1.04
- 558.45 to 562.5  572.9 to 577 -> 1.01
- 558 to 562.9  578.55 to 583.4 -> 0.92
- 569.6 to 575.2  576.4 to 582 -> 0.98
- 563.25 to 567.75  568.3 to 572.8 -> 1.03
